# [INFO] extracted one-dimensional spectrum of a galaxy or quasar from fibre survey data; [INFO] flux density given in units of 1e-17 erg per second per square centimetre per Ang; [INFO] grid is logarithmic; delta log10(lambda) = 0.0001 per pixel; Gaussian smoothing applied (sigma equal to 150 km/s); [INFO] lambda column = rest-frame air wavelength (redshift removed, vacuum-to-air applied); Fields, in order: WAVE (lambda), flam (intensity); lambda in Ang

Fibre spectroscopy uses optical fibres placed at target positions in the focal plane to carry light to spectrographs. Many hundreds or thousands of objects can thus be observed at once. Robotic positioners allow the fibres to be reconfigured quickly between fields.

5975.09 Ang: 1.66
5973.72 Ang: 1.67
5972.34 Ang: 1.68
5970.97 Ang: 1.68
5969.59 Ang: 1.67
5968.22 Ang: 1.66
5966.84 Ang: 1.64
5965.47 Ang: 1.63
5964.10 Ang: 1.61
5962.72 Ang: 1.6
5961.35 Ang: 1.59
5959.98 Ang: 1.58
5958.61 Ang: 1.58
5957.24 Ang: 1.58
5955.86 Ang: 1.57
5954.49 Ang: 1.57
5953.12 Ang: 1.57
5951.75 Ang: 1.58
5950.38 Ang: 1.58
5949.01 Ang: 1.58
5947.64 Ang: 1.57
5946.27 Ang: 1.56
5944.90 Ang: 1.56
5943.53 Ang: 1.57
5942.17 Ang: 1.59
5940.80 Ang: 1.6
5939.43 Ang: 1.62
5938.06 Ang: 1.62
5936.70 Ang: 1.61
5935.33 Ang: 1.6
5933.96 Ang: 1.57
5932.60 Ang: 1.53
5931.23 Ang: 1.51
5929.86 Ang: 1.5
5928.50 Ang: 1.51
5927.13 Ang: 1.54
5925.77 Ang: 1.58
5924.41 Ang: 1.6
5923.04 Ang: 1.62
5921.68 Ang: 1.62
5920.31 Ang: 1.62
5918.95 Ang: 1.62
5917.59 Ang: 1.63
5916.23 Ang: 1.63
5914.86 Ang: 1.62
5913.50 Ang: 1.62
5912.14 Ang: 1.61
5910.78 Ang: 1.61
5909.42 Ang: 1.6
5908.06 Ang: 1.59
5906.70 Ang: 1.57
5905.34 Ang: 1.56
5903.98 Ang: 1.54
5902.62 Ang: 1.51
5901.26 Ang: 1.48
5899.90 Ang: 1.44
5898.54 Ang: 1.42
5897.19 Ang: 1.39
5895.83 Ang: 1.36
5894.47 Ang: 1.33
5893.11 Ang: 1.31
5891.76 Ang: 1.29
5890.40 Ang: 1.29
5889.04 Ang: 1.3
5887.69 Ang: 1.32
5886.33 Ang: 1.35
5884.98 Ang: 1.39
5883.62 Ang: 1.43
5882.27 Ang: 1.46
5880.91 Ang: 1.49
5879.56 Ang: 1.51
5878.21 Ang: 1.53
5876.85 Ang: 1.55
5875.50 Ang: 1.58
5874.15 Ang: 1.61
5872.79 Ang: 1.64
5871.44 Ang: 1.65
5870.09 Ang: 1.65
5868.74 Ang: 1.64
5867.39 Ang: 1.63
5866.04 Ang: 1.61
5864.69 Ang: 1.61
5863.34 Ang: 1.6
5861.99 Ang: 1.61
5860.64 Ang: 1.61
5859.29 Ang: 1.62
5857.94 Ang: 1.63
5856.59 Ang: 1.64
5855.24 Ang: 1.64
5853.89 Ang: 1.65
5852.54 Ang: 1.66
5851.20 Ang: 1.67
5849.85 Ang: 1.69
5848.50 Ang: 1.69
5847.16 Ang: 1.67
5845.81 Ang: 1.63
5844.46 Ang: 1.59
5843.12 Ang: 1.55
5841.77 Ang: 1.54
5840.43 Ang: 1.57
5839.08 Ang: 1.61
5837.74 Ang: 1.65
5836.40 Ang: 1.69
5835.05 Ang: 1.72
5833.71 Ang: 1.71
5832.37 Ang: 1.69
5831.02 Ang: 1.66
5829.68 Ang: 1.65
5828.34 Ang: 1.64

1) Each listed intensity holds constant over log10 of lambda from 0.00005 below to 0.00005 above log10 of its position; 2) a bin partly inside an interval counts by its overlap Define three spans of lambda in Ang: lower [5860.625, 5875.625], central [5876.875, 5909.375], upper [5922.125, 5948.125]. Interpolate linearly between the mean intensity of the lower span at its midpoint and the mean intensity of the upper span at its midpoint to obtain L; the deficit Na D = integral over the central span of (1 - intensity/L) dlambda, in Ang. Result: 3.4 Ang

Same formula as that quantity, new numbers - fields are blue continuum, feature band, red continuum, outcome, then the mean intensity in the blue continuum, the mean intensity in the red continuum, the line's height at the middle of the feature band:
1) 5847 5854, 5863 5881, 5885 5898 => -1.2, 1.67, 1.33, 1.49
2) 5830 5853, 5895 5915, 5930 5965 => 1.0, 1.65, 1.58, 1.61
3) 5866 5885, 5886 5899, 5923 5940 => 1.9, 1.56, 1.57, 1.56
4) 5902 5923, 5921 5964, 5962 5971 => 1.2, 1.6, 1.64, 1.62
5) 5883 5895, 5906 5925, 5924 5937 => -1.8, 1.33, 1.55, 1.47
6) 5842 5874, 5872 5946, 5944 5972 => 4.3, 1.63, 1.6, 1.61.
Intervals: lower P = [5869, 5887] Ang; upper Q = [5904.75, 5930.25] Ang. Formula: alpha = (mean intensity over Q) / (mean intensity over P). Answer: 1.0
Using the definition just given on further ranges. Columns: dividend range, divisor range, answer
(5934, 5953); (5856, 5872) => 0.98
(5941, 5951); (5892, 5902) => 1.14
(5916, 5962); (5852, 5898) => 1.04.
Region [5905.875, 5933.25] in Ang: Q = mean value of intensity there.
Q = 1.59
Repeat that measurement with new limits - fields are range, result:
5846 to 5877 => 1.63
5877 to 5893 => 1.4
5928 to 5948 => 1.57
